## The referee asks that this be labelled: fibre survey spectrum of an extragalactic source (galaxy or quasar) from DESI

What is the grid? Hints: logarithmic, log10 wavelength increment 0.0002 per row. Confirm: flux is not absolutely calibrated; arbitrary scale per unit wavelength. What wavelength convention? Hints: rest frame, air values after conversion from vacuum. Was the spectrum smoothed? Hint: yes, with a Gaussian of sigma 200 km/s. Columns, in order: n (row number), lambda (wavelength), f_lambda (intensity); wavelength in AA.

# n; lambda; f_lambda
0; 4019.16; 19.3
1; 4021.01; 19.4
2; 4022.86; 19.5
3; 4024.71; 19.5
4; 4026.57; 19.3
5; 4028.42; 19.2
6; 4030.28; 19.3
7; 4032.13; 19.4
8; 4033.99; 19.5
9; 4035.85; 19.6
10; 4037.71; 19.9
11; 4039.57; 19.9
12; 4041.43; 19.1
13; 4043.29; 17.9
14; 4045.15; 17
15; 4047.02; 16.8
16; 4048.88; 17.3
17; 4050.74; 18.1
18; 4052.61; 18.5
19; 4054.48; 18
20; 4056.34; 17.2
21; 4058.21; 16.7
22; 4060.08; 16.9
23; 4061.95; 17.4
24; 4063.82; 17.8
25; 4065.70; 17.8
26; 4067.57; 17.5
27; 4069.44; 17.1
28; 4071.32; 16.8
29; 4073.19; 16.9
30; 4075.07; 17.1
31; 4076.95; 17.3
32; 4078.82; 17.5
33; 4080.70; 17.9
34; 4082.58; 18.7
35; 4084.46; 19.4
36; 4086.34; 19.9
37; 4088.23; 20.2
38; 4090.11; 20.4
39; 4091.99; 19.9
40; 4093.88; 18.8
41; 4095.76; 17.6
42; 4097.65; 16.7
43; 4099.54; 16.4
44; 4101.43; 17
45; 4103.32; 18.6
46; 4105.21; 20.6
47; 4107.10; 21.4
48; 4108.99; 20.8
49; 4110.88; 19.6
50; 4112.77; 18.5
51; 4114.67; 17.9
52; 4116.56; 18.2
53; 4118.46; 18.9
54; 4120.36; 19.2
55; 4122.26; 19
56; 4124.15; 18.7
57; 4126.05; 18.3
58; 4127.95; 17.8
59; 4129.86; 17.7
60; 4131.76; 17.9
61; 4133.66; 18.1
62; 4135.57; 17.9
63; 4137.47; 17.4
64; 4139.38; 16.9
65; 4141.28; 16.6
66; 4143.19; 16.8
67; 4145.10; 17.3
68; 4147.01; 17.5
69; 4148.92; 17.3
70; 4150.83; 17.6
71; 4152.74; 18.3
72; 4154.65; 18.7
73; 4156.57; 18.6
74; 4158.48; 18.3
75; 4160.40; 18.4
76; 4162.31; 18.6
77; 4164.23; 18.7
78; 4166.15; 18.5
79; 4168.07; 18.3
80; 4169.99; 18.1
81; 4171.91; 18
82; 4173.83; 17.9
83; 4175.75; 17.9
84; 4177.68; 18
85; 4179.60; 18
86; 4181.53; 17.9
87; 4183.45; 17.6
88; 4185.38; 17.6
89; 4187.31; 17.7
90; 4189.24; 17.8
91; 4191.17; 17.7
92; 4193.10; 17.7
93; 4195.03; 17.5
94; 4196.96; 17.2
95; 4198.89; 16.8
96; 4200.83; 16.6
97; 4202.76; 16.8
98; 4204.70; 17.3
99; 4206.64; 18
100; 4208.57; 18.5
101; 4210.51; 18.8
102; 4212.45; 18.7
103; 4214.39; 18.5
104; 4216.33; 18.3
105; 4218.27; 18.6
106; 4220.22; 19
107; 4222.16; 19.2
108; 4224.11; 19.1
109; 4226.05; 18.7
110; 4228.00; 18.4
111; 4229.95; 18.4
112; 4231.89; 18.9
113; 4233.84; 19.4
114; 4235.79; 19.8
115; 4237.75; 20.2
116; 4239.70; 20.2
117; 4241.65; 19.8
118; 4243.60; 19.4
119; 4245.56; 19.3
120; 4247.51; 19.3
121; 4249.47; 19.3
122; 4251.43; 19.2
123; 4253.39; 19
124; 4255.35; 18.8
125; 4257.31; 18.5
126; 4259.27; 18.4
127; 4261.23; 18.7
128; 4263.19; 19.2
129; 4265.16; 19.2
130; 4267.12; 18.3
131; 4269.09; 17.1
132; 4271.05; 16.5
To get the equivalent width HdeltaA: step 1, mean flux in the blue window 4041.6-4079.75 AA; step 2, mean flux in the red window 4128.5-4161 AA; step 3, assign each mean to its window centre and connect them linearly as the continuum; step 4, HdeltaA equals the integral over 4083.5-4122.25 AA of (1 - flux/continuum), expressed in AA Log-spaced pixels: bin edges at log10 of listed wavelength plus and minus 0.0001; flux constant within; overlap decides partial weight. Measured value -3.2 AA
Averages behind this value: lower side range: 17.4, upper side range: 17.7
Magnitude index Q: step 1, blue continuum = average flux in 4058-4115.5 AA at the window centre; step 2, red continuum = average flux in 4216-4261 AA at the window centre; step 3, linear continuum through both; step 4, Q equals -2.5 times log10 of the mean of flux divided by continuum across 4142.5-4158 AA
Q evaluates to 0.050 mag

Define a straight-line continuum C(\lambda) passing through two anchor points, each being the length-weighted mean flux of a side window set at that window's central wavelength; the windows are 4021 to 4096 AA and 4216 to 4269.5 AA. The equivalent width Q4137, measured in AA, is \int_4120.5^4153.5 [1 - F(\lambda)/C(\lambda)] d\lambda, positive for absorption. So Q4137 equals 1.61 AA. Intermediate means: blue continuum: 18.4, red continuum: 19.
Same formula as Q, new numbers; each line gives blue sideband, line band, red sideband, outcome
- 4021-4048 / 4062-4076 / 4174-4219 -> 0.09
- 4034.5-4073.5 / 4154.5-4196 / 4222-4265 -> 0.04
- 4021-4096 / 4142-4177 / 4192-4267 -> 0.03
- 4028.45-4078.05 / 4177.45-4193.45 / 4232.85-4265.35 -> 0.06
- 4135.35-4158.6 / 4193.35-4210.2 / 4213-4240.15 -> 0.07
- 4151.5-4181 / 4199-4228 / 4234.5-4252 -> 0.05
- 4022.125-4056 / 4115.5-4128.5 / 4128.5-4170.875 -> -0.03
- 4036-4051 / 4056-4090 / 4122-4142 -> 0.02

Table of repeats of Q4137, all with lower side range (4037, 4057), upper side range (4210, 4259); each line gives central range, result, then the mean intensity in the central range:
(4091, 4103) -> 0.4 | 17.8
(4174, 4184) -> 0.5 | 17.9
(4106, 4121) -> -0.7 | 19.3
